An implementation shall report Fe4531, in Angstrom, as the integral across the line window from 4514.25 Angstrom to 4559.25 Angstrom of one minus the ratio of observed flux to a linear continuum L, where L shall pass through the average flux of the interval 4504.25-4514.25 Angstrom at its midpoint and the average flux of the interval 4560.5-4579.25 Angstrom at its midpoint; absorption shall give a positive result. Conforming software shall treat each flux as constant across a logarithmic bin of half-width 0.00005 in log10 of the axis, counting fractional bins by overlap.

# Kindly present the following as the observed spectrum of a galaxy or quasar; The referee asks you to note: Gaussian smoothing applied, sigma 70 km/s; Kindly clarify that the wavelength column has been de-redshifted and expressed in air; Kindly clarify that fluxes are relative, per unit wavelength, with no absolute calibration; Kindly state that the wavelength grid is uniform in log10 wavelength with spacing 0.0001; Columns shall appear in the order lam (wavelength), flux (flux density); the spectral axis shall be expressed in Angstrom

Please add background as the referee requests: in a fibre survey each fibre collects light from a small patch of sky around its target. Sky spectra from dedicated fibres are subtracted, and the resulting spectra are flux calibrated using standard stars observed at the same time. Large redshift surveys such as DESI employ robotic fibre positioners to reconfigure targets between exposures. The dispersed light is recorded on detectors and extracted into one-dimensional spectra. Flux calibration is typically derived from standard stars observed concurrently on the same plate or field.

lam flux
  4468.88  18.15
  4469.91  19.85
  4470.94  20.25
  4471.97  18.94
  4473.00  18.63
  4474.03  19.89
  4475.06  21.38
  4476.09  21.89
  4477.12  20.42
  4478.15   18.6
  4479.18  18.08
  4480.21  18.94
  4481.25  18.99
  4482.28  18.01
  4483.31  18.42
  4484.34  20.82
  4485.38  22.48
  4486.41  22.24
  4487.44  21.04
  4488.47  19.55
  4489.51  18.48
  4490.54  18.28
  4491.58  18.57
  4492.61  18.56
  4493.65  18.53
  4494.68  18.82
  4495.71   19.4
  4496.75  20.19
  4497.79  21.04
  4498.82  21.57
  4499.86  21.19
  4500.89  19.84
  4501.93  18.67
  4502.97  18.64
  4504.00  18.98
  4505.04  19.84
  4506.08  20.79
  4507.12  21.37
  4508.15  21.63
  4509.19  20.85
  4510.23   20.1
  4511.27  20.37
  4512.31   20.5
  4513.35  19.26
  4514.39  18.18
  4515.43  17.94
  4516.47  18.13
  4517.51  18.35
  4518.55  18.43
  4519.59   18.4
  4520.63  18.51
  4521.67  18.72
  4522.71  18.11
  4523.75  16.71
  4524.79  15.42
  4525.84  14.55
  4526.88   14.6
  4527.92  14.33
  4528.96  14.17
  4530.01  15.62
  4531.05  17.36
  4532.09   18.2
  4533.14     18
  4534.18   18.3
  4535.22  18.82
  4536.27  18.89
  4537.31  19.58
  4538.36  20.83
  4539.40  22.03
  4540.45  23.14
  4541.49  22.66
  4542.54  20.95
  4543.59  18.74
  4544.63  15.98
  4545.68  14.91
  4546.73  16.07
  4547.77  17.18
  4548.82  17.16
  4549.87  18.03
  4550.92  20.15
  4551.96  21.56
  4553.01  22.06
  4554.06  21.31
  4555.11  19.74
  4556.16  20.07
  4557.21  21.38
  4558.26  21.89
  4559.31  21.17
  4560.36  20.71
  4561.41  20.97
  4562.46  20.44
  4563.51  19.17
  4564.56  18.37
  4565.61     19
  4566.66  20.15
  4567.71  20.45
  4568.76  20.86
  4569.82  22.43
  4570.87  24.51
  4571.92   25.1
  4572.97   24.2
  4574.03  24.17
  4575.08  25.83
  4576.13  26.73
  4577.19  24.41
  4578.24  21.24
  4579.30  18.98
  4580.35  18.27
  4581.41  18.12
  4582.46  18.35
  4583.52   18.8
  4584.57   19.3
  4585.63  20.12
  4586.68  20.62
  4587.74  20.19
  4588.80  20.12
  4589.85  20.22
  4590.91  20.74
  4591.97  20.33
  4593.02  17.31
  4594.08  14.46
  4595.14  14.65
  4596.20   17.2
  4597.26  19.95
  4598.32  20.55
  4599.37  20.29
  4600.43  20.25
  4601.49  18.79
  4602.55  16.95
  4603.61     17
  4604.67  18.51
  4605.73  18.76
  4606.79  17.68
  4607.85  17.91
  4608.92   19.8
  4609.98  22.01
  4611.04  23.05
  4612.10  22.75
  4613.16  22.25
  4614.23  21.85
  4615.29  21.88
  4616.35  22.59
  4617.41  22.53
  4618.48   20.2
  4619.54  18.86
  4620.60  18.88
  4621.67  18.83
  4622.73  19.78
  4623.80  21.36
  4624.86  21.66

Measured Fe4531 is 5.7 Angstrom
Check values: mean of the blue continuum 20.4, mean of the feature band 18.5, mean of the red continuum 22.1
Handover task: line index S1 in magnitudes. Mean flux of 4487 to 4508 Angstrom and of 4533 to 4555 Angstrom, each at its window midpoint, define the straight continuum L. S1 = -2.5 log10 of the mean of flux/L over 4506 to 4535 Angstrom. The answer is 0.09 mag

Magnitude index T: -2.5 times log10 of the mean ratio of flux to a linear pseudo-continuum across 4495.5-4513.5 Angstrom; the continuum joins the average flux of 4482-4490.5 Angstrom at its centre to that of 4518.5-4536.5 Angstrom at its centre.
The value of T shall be -0.086 mag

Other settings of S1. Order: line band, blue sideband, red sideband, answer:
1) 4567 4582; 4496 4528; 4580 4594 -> -0.17 mag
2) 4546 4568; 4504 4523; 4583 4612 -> -0.03 mag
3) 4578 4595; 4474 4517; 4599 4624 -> 0.05 mag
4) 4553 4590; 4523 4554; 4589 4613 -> -0.13 mag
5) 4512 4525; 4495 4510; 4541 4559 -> 0.10 mag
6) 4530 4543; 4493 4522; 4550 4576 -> 0.05 mag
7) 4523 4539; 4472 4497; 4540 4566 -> 0.15 mag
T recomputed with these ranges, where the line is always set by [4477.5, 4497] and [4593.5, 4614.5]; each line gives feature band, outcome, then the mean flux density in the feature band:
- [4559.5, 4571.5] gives -0.08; 20.7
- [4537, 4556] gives -0.02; 19.6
